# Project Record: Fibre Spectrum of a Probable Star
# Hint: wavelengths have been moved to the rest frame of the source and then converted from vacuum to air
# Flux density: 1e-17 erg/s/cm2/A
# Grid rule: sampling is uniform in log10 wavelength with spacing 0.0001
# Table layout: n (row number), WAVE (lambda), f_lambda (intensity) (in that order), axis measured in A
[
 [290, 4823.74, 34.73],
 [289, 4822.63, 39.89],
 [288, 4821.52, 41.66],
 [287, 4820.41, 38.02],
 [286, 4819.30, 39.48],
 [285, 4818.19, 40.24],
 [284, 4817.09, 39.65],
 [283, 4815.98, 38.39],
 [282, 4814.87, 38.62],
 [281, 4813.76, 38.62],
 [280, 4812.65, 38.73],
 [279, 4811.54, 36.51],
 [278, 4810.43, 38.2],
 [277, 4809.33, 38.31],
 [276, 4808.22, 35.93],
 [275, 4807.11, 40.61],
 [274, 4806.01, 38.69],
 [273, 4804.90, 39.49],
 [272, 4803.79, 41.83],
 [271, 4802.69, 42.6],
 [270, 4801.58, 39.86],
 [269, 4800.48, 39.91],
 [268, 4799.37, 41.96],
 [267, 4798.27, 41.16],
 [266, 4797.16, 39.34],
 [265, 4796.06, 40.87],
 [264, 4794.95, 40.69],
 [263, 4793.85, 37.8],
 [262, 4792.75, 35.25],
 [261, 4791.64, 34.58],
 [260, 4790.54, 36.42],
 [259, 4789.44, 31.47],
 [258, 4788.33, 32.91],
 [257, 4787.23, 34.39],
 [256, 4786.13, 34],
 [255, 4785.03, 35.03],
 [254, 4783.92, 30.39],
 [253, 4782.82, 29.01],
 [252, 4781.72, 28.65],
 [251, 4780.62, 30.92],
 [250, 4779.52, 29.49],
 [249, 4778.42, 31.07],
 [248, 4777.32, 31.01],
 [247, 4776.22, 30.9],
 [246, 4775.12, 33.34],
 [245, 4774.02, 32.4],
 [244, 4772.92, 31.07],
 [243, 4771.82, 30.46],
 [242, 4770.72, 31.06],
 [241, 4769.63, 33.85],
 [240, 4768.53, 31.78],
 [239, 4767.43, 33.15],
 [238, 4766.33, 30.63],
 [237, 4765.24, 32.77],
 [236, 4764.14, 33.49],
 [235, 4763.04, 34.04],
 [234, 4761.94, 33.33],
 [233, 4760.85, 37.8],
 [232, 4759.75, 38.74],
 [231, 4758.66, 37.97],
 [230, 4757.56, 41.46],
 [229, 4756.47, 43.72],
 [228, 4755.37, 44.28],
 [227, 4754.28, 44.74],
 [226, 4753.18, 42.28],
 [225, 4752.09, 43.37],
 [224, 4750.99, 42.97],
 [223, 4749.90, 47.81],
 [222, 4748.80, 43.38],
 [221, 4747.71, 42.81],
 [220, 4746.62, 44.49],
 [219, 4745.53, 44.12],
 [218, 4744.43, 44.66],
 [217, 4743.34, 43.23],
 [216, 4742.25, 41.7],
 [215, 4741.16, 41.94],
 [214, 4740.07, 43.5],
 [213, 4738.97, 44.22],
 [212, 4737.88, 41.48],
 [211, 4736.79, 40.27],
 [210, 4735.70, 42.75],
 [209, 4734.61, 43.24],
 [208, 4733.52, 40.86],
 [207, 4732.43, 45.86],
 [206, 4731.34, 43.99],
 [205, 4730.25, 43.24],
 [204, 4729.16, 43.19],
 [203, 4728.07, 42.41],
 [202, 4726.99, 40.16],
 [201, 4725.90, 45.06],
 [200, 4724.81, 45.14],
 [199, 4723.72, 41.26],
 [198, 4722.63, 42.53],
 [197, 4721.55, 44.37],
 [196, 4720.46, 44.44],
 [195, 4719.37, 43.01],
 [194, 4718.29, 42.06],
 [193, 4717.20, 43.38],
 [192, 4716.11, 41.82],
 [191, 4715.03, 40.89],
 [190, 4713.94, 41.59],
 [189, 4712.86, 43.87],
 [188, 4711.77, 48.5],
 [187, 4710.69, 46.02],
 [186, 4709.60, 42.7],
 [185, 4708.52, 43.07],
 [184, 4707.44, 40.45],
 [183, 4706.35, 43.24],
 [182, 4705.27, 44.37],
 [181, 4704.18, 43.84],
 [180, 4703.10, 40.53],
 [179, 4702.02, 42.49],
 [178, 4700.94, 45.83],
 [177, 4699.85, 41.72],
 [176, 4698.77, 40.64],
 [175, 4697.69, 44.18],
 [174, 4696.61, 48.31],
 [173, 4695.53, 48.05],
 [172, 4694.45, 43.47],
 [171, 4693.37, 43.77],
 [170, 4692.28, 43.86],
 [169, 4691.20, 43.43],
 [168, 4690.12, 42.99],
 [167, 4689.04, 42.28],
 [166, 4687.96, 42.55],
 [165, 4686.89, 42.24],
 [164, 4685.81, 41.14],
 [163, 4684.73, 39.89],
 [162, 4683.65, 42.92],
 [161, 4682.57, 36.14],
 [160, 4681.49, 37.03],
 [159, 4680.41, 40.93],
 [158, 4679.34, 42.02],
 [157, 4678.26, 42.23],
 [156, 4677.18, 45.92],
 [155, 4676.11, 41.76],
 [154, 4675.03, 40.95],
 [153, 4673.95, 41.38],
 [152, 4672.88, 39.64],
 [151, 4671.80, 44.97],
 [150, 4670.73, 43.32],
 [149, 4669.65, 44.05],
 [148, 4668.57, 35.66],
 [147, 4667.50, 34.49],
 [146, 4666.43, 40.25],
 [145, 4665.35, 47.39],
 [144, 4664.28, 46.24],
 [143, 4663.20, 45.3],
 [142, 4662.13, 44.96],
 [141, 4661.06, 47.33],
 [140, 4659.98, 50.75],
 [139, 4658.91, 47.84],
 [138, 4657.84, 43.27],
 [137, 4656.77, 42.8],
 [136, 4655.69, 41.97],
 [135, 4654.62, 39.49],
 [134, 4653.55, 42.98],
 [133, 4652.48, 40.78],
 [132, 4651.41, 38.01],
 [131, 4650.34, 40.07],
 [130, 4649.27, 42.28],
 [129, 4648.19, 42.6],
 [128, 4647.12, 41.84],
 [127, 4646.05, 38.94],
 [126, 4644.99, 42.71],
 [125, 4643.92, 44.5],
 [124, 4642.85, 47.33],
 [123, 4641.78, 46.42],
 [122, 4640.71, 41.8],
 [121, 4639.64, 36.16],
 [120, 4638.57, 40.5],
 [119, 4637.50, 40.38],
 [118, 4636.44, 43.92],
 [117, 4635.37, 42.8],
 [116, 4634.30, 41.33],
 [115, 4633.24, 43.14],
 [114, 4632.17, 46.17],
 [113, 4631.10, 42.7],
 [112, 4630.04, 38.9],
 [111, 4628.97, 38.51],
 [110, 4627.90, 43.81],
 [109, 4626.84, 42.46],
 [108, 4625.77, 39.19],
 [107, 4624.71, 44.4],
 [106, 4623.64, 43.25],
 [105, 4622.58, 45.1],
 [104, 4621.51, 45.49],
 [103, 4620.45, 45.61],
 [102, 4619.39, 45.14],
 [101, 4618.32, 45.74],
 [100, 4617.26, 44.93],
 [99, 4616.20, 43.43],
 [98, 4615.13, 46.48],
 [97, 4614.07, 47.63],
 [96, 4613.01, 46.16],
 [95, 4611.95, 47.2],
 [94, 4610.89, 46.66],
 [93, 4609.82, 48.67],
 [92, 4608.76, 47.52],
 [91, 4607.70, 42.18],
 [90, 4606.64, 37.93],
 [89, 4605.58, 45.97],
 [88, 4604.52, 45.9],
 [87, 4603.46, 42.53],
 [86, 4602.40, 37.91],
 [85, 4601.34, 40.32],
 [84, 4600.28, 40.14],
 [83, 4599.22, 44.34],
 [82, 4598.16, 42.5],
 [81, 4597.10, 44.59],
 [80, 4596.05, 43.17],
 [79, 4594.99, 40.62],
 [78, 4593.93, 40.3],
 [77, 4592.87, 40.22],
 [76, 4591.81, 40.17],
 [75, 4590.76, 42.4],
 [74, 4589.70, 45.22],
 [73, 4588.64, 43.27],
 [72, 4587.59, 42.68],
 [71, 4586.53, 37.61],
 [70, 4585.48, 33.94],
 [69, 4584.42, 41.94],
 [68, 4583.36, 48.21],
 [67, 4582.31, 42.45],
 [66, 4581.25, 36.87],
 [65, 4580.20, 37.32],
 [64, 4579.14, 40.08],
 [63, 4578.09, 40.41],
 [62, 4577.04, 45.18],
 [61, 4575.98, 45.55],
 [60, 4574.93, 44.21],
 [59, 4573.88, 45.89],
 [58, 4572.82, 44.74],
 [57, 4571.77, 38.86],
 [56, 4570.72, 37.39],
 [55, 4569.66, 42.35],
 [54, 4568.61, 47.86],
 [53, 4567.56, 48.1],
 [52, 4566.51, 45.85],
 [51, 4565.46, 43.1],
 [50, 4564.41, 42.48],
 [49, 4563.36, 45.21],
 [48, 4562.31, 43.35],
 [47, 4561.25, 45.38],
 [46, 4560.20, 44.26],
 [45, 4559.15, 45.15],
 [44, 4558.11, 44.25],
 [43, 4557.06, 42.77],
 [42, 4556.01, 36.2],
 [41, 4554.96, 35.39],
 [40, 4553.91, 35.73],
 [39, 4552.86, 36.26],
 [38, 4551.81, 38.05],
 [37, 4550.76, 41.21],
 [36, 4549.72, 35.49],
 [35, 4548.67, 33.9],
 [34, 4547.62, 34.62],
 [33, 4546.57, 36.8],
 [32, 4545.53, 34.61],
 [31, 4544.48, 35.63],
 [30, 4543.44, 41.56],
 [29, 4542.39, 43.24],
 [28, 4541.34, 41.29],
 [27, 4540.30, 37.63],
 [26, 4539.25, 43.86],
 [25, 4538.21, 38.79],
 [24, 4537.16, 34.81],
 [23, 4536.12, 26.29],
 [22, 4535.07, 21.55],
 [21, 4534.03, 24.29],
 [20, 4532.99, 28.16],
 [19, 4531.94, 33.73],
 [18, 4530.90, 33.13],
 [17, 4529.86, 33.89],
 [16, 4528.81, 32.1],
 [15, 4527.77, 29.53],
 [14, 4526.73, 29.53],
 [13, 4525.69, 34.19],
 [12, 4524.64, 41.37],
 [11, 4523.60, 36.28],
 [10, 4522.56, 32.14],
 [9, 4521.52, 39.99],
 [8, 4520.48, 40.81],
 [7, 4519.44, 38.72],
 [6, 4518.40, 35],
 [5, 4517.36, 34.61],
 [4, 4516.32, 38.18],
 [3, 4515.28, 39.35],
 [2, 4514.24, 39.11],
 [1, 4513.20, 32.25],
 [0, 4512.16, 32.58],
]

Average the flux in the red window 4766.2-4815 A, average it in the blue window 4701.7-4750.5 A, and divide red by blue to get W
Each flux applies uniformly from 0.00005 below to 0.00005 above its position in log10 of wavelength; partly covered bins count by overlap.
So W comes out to 0.8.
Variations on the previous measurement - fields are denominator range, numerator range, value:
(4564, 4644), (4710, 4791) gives 0.91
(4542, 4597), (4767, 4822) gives 0.88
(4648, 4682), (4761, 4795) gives 0.77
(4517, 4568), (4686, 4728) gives 1.16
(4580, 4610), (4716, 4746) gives 1.03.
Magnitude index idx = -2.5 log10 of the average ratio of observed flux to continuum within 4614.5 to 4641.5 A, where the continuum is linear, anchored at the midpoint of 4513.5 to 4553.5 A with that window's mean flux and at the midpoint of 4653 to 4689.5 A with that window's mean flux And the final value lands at -0.07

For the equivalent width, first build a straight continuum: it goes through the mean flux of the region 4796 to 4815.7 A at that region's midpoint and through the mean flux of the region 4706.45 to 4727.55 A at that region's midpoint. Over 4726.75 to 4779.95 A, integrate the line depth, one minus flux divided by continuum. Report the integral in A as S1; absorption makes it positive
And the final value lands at 3.5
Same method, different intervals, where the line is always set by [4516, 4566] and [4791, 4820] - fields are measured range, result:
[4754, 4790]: 4.64 A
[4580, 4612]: -4.14 A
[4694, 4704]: -1.48 A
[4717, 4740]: -2.69 A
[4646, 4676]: -3.62 A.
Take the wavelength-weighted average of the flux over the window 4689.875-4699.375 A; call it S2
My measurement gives 44.3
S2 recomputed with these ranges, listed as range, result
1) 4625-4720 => 42.6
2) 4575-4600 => 41.7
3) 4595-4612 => 43.4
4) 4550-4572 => 41.8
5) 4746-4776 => 37.6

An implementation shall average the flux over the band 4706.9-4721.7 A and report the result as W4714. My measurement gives 43.3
